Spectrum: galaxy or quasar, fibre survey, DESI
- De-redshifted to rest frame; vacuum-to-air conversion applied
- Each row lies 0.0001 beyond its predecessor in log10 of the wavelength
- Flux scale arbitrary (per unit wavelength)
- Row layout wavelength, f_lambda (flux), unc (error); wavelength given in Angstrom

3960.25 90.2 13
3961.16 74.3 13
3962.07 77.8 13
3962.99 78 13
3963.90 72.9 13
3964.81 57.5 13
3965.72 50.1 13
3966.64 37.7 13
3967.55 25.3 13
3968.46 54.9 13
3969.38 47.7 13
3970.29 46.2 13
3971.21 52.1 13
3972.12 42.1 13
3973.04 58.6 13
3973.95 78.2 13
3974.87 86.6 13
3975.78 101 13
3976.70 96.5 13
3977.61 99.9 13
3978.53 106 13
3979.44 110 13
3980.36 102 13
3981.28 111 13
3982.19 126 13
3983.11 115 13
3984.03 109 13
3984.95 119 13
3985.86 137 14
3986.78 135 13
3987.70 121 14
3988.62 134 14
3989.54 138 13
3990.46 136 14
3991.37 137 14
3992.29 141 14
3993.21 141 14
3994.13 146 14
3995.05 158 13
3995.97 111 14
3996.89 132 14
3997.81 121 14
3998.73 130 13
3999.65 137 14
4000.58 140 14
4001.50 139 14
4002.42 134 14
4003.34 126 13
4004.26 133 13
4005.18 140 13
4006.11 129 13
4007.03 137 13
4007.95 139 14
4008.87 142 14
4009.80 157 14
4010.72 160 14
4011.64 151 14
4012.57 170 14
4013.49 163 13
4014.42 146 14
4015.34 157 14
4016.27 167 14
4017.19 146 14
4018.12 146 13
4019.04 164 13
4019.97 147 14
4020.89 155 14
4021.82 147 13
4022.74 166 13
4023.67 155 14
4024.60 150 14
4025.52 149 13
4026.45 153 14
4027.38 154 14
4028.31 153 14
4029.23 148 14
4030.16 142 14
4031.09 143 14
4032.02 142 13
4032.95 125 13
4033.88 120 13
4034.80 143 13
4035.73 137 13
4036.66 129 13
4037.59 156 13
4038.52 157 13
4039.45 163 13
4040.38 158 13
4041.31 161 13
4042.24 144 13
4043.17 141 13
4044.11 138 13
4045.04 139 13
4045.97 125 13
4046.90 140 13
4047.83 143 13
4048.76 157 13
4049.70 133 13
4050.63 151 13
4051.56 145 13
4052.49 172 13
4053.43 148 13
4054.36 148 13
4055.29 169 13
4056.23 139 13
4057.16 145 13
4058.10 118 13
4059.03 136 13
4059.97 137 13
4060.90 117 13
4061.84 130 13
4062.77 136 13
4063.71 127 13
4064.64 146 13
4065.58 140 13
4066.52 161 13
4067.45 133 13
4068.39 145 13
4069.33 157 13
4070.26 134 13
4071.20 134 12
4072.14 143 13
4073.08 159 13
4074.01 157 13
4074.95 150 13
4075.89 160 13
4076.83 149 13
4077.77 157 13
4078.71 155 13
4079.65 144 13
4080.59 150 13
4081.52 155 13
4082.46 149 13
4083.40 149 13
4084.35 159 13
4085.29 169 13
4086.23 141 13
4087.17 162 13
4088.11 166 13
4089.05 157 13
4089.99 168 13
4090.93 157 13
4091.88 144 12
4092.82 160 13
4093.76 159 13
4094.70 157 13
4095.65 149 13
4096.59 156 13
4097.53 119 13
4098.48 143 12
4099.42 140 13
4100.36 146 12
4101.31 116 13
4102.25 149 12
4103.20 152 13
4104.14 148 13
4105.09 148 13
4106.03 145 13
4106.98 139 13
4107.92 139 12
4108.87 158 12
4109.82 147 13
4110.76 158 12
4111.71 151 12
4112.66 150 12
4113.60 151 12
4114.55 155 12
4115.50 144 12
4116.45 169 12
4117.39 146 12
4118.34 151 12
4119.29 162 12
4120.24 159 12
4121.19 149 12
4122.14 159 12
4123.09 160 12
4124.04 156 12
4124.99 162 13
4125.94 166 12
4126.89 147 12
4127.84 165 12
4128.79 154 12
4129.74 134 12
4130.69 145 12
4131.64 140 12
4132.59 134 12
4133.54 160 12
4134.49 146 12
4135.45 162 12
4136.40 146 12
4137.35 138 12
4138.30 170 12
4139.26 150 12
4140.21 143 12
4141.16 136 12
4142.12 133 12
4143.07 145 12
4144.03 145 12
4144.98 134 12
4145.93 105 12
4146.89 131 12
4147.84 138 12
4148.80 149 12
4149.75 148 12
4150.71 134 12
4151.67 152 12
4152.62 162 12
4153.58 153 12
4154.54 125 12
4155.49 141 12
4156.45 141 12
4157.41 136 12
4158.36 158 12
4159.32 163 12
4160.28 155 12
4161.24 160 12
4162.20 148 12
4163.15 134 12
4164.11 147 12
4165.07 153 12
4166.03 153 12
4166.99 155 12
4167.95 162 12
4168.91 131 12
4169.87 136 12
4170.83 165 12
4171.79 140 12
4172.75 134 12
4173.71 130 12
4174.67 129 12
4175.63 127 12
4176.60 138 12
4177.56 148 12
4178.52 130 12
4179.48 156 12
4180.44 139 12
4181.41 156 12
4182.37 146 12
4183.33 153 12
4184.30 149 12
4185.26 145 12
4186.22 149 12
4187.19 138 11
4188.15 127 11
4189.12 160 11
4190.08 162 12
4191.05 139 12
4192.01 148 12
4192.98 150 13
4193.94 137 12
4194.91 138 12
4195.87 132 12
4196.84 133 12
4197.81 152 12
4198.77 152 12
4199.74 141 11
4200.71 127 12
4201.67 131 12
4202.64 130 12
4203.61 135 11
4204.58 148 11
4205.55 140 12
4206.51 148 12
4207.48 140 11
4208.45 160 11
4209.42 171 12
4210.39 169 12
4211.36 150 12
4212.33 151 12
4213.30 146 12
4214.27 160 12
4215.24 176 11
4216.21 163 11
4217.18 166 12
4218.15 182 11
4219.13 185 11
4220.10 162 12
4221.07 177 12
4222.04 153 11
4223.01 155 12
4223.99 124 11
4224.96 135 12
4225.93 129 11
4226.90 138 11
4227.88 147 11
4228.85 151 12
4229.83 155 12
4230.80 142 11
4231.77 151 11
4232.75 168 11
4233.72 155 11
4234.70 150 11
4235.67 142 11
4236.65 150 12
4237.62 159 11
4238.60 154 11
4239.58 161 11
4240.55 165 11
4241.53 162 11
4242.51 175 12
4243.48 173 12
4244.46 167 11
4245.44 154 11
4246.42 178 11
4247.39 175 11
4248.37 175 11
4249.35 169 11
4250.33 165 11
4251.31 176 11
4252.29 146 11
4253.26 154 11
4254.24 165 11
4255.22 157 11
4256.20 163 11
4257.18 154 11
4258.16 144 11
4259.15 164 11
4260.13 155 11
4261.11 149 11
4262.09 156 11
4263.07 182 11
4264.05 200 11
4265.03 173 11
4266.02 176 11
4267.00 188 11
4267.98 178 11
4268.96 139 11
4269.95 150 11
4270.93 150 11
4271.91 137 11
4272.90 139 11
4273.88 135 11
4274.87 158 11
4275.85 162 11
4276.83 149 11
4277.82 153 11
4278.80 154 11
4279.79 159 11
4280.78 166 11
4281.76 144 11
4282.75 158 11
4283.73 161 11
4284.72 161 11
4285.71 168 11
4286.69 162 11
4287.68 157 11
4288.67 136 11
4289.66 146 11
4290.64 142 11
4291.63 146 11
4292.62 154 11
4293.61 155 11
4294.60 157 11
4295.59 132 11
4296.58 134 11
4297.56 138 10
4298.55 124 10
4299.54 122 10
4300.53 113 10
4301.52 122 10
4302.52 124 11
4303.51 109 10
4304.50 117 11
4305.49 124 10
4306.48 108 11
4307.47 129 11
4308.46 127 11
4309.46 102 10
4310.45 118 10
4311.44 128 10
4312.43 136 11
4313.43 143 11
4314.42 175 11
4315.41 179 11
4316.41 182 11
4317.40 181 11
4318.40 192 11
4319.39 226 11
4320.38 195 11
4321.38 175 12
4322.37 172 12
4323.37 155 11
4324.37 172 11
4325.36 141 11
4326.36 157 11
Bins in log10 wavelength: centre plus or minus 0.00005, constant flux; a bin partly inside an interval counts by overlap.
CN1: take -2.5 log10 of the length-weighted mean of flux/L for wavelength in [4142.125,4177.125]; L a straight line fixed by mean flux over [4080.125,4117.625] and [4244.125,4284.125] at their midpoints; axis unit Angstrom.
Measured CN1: 0.08 mag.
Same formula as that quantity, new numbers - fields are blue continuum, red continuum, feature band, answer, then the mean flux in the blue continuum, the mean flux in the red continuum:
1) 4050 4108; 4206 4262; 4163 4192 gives 0.07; 147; 158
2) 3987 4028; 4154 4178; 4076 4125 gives -0.05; 144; 144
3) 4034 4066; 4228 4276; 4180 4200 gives 0.07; 143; 160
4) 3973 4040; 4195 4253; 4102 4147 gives -0.02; 136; 155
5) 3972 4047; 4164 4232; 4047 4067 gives -0.03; 136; 148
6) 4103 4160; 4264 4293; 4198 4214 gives 0.04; 148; 156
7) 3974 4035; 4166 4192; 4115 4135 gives -0.08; 136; 144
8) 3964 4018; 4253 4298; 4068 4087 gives -0.18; 117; 156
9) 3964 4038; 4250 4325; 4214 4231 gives -0.07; 125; 153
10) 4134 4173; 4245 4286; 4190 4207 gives 0.08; 145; 160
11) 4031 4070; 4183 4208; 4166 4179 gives 0.01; 143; 142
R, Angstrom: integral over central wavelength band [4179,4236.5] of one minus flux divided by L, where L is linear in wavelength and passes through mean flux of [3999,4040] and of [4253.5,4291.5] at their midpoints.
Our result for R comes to 1.98 Angstrom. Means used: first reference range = 147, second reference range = 157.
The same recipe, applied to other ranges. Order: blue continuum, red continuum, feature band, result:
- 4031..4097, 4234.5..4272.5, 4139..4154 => 1.2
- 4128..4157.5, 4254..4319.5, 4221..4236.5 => 0.0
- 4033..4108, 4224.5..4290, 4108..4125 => -0.6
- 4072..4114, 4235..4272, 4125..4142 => 0.5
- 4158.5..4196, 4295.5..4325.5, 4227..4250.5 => -2.3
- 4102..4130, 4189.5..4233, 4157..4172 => 0.1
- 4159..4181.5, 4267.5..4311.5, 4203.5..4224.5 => -2.1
